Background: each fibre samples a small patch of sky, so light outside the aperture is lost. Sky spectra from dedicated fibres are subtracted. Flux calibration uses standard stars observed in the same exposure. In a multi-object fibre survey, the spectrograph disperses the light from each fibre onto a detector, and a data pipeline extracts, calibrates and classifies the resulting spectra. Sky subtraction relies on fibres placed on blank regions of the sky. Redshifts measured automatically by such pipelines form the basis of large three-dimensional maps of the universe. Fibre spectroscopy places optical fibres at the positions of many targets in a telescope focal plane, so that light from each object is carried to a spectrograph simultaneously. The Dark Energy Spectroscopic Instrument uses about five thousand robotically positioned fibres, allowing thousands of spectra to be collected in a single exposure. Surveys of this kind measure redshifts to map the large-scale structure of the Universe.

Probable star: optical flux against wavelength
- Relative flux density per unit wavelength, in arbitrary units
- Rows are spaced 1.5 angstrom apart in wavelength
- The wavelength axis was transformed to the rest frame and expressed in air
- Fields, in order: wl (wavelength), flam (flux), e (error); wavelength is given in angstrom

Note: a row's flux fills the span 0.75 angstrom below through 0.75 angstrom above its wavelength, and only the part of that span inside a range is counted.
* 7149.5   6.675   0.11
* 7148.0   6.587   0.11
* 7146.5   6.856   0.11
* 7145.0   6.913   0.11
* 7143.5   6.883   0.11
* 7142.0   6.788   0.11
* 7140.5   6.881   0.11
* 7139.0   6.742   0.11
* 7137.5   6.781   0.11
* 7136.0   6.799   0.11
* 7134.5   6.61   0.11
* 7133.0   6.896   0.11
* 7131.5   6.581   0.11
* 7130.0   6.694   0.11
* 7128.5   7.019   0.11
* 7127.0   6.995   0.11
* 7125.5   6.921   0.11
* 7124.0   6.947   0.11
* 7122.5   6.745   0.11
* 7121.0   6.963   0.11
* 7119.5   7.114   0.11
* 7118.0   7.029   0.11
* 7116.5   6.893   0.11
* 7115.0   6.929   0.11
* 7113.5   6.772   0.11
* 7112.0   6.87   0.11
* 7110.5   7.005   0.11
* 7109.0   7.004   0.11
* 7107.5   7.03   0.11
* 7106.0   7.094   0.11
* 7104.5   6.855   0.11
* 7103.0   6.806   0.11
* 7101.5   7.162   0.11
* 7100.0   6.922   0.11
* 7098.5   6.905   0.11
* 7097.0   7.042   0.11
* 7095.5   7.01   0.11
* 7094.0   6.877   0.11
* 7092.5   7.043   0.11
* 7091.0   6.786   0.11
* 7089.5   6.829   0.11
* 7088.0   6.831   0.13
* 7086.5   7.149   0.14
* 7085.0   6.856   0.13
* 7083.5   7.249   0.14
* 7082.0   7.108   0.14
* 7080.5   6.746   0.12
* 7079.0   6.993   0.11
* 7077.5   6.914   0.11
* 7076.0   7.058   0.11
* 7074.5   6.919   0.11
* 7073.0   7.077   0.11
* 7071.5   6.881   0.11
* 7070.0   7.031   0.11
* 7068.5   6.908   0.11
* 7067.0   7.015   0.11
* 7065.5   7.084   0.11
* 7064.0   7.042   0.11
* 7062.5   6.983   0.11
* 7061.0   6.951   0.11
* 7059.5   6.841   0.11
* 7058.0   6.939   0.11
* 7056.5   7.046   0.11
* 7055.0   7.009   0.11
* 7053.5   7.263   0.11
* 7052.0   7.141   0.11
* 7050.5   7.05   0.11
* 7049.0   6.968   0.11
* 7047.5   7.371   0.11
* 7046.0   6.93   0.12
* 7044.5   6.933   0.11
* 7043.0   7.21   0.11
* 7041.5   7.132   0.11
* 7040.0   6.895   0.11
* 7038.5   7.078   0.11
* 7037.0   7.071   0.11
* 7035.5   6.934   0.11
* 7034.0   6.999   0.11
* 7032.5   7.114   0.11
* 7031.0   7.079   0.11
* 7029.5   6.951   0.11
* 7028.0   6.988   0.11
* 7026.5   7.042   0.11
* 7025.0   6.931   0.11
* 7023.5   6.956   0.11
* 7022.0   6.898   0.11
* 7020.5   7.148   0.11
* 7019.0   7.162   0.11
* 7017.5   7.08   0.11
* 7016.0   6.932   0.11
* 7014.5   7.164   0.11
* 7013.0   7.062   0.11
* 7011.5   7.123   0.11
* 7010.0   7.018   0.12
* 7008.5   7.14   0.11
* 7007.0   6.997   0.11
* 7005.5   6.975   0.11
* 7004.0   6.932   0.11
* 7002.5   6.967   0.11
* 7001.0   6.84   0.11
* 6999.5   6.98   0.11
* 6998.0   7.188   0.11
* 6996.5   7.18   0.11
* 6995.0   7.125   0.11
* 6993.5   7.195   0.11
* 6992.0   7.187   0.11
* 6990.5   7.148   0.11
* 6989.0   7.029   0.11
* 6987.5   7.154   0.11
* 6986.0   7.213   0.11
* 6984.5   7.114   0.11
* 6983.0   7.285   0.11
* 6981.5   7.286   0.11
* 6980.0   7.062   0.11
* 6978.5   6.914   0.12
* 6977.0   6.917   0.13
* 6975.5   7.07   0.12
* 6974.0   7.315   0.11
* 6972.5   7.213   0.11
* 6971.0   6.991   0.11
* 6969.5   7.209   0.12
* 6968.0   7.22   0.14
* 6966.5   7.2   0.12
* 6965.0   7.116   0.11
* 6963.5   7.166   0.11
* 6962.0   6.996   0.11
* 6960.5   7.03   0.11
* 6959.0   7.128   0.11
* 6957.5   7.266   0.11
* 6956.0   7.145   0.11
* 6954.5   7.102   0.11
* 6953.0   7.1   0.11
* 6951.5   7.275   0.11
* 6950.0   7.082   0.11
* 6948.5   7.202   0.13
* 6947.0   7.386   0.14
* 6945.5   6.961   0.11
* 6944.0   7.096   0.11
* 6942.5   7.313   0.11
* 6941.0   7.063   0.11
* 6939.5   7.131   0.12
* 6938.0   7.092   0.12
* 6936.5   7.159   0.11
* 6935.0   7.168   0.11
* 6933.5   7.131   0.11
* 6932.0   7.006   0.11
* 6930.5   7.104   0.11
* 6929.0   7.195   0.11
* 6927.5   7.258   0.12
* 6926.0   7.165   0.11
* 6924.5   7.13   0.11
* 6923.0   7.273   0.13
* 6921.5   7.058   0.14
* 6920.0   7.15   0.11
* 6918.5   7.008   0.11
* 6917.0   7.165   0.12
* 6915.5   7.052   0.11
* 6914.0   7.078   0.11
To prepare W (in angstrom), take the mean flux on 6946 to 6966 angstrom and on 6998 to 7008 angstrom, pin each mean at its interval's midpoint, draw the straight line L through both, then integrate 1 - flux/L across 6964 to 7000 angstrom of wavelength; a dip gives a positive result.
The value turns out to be -0.4 angstrom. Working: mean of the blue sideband 7.15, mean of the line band 7.14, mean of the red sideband 6.97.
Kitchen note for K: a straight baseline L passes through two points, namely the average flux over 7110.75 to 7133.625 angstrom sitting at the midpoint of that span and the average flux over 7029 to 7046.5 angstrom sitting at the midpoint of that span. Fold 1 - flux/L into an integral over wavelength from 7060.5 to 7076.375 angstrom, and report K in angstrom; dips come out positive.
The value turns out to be -0.03 angstrom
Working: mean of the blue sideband 7.03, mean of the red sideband 6.89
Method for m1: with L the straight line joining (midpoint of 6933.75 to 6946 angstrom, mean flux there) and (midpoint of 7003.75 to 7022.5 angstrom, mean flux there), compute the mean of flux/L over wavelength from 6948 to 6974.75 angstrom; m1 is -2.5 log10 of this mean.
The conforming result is -0.01 mag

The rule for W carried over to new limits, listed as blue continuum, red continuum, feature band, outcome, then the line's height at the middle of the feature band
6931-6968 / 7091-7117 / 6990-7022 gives 0.0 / 7.07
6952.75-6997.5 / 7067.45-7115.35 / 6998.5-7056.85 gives 0.1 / 7.06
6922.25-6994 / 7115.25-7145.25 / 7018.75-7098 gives -0.3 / 6.98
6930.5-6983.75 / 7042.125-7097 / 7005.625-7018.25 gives 0.0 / 7.07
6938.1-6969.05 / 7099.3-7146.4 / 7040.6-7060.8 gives -0.2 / 7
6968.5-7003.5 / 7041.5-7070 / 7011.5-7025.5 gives 0.1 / 7.08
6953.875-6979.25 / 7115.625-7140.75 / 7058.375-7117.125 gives -0.3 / 6.92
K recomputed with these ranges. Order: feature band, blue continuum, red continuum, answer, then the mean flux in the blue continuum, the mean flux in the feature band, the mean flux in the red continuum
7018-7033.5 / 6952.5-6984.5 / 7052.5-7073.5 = 0.1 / 7.13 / 7.03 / 7.01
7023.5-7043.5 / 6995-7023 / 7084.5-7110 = 0.0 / 7.05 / 7.03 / 6.95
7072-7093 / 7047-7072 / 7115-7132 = 0.1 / 7.03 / 6.97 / 6.91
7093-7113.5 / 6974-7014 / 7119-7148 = -0.2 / 7.09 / 6.96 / 6.84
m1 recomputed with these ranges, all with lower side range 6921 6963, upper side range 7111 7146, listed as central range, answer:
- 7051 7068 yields -0.010 mag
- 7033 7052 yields -0.009 mag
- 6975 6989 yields -0.004 mag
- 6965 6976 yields -0.011 mag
